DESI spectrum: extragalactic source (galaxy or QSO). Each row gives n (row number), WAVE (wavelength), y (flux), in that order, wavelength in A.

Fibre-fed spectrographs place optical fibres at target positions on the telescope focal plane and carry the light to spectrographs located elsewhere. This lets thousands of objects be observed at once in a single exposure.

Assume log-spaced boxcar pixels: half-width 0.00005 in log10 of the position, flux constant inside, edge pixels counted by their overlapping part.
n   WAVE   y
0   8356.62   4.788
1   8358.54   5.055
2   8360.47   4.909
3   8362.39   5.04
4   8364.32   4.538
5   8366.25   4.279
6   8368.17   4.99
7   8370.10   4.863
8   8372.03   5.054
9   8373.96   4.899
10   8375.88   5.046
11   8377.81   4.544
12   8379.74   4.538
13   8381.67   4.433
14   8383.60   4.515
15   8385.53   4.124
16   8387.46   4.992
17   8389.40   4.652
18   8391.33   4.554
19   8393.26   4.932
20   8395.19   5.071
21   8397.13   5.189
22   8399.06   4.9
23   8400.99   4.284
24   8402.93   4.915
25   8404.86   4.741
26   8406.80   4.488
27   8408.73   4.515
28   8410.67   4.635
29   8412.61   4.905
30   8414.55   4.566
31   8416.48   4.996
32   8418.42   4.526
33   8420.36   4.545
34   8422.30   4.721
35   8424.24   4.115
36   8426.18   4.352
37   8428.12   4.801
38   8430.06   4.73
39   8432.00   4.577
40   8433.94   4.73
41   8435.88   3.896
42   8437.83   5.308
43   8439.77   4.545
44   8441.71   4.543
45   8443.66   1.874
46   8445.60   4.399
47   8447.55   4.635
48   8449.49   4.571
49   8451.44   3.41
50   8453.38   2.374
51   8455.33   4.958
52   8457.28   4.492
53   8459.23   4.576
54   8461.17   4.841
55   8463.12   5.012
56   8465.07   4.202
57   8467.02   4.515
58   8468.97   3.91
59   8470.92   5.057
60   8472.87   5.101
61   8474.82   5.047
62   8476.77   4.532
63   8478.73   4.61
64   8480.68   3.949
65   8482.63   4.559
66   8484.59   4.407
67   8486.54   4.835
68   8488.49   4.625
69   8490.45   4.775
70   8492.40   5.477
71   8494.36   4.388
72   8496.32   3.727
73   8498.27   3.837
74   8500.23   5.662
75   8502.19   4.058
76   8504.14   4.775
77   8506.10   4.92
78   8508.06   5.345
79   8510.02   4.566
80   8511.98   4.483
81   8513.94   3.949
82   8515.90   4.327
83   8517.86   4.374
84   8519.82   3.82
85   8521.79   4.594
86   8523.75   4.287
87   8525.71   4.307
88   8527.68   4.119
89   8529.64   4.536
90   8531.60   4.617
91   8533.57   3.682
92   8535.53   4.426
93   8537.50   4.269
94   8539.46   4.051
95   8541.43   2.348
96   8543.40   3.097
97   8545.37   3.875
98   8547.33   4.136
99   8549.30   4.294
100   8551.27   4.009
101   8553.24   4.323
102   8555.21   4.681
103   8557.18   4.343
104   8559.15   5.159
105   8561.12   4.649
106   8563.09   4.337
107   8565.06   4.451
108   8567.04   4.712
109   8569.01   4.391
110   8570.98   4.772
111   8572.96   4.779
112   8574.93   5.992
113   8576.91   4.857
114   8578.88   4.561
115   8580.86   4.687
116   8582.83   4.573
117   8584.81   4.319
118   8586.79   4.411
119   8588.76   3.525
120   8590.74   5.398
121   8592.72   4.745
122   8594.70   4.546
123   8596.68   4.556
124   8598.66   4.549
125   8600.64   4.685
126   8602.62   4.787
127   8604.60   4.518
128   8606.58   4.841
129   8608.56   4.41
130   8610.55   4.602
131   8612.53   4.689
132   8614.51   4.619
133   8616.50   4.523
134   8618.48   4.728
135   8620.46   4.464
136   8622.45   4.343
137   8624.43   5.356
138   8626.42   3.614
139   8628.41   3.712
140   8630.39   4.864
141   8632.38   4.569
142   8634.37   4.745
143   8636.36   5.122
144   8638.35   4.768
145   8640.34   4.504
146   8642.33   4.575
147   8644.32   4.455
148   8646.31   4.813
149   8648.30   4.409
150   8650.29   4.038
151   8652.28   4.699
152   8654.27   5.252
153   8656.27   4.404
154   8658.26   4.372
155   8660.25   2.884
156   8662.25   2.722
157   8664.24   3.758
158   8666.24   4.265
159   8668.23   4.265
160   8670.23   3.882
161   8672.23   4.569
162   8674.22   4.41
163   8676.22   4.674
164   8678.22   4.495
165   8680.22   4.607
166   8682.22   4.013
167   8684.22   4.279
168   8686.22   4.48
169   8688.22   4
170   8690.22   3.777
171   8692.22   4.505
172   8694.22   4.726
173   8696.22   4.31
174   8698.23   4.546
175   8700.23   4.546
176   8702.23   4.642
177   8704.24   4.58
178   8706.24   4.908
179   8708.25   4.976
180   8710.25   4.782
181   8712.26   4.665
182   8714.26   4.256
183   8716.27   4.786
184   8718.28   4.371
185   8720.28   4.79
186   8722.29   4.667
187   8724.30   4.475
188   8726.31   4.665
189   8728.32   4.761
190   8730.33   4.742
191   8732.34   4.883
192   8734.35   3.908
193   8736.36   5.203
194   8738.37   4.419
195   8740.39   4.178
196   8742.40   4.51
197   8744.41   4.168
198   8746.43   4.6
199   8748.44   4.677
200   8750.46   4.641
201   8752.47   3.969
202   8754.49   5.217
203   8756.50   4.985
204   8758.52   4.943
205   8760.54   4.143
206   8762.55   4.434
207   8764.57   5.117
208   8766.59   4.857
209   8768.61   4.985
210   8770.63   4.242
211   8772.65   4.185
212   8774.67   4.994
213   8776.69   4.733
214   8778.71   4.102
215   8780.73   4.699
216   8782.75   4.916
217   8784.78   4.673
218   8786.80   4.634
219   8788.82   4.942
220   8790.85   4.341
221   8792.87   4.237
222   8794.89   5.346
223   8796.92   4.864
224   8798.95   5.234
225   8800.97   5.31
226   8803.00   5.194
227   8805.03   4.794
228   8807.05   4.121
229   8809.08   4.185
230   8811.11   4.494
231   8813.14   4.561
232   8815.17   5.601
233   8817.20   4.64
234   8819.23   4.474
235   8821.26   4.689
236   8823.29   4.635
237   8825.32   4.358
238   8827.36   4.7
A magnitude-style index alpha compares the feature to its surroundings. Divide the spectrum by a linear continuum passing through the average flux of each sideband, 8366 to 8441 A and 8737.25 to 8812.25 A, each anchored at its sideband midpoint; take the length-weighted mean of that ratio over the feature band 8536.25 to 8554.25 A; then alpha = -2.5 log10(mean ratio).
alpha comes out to 0.21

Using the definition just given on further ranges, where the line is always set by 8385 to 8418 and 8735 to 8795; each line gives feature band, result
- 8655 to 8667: 0.23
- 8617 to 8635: 0.04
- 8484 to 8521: 0.04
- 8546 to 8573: 0.05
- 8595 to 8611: 0.01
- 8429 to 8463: 0.11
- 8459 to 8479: 0.01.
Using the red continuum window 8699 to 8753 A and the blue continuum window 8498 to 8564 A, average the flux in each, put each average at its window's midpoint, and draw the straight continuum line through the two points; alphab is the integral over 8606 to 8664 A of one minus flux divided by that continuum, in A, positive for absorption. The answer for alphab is 0.22 A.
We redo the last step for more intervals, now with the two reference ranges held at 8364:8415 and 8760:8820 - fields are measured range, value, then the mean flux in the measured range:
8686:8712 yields 1.00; 4.53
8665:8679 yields 1.06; 4.35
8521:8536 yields 1.26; 4.32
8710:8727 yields 0.40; 4.6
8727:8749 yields 0.74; 4.55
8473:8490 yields 0.39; 4.6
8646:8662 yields 1.52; 4.26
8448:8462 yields 1.57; 4.19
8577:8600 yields 0.79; 4.55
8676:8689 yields 0.99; 4.35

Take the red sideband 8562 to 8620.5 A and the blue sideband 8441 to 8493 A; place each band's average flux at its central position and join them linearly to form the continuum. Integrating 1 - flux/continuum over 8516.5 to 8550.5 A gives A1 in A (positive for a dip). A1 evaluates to 3.6 A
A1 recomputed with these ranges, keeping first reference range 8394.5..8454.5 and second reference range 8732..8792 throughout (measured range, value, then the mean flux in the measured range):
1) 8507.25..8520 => 0.2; 4.43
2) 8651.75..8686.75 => 2.7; 4.21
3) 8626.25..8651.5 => 0.2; 4.51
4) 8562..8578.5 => -1.0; 4.78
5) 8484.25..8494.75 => -0.7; 4.79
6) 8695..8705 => 0.1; 4.53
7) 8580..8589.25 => 0.4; 4.34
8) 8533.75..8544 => 1.9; 3.66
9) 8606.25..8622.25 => -0.2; 4.59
